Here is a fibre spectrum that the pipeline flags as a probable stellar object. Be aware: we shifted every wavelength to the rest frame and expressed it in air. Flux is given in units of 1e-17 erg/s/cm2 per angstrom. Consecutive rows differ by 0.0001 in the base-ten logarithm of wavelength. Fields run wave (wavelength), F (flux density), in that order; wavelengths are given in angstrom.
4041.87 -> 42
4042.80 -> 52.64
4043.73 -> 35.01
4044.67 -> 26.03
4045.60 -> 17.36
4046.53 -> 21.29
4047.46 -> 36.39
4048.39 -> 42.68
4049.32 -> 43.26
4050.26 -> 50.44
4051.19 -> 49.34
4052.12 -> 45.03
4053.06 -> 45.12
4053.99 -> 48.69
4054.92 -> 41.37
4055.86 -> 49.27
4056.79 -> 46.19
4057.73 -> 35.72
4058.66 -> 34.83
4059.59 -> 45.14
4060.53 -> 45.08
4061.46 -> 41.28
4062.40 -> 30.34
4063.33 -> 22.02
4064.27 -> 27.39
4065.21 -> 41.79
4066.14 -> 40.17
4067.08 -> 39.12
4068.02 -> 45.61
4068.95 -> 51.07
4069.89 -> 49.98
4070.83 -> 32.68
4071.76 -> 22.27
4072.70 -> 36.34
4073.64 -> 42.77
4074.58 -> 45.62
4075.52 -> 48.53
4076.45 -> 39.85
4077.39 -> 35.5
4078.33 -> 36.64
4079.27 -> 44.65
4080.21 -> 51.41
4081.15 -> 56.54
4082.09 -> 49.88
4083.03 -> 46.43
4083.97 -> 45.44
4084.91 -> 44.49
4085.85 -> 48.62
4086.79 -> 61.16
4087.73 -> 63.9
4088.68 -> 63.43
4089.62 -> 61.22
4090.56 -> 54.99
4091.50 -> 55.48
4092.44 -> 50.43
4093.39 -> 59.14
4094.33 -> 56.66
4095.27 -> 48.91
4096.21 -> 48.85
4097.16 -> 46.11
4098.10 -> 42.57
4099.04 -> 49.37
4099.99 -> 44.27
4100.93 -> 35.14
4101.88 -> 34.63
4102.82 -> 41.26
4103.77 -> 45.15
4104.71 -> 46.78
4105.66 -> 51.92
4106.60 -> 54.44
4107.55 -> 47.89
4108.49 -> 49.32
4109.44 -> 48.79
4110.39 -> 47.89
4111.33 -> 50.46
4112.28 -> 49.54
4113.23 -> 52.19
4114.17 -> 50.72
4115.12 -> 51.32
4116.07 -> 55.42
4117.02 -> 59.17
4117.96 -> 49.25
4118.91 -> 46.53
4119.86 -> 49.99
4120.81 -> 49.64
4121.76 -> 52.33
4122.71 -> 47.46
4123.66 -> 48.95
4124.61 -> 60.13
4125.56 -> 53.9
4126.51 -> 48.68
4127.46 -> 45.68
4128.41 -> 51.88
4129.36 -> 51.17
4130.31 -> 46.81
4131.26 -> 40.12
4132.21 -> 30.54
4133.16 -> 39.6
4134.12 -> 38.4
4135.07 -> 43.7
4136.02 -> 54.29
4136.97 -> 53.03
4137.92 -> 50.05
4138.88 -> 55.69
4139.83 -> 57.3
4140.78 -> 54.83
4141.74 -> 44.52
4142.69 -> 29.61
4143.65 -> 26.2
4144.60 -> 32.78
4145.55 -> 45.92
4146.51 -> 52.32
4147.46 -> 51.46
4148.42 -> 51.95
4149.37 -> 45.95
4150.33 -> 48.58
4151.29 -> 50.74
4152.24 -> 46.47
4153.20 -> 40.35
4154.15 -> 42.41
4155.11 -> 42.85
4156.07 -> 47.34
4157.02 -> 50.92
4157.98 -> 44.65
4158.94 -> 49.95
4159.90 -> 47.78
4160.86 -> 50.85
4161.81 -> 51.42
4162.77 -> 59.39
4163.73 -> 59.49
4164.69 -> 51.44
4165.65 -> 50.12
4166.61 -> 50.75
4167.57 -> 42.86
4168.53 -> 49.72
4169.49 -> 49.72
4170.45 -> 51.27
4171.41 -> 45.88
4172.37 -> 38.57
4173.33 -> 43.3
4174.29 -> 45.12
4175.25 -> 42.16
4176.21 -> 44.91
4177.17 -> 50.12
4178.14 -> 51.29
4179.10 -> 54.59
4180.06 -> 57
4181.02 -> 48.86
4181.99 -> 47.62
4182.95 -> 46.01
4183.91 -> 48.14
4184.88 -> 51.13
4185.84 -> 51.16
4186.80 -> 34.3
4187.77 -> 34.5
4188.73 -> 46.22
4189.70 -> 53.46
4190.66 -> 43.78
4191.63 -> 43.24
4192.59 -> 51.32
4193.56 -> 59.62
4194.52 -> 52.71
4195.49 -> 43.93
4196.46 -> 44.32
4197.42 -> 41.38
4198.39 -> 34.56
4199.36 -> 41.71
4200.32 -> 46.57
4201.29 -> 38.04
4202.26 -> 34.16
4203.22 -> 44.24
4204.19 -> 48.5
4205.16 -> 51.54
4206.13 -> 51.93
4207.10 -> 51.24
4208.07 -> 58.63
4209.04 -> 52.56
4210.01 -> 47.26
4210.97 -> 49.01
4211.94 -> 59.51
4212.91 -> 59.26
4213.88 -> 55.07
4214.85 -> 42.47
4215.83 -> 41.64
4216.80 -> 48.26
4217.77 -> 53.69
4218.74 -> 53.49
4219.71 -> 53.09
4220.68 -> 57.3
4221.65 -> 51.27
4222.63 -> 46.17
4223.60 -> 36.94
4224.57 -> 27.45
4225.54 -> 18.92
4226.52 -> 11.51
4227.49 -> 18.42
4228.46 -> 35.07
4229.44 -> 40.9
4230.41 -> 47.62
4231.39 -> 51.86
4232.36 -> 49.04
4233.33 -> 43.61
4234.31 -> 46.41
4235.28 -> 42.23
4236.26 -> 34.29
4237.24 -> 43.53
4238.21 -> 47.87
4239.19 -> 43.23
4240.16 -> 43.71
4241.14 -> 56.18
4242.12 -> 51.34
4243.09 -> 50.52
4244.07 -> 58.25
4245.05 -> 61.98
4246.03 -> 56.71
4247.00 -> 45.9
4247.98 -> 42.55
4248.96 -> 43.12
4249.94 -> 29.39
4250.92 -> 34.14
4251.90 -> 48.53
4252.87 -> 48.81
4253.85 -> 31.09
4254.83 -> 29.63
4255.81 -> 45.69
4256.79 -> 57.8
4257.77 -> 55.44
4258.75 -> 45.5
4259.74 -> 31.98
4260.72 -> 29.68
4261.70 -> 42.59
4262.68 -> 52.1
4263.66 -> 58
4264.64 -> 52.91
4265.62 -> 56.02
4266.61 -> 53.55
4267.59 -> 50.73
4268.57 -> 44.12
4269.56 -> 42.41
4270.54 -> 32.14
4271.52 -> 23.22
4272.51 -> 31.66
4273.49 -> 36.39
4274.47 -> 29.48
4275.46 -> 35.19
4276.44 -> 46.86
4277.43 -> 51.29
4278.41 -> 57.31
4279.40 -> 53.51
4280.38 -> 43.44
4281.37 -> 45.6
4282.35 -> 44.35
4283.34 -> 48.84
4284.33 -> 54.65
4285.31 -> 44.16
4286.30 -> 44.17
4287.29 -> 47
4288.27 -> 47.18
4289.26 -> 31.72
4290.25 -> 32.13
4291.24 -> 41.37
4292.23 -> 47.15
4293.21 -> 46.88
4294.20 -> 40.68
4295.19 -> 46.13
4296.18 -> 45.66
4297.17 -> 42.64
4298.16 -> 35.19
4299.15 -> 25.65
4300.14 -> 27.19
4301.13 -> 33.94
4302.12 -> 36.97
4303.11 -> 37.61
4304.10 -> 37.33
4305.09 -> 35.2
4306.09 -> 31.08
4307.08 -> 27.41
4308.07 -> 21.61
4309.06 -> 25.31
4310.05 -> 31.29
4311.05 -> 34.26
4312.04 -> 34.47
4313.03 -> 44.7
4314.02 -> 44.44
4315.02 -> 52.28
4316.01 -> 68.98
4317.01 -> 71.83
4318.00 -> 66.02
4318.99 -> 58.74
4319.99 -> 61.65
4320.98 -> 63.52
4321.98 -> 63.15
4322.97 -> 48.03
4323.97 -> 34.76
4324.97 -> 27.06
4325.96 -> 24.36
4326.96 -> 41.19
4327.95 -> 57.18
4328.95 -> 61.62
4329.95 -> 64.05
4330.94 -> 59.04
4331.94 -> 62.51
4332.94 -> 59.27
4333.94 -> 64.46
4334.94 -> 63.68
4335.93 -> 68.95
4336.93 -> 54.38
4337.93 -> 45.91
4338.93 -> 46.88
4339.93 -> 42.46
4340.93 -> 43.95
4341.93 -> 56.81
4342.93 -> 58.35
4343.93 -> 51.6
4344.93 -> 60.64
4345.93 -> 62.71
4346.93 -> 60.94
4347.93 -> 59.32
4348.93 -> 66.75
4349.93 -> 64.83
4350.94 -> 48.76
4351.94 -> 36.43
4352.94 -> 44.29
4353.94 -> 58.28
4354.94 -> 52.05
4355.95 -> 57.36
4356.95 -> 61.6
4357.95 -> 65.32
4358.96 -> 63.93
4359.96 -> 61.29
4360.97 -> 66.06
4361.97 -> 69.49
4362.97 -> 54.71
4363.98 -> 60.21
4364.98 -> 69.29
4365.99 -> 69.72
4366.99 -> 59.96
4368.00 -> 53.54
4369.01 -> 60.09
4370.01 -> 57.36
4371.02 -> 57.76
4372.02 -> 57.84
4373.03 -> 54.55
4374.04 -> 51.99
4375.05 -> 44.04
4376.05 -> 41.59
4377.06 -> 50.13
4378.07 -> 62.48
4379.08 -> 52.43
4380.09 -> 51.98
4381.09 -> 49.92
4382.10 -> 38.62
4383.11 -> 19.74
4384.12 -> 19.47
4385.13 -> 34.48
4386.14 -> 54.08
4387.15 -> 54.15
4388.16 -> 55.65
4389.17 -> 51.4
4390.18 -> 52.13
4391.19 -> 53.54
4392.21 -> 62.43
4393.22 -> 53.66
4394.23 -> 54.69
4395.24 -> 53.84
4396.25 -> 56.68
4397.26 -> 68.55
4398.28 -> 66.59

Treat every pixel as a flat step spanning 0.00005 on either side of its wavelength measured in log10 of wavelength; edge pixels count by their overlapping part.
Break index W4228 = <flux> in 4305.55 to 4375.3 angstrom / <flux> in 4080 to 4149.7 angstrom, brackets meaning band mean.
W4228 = 1.10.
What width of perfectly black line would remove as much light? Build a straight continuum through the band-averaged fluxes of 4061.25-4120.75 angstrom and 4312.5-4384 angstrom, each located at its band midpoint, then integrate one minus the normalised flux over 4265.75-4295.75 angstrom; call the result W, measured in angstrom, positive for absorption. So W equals 5.4 angstrom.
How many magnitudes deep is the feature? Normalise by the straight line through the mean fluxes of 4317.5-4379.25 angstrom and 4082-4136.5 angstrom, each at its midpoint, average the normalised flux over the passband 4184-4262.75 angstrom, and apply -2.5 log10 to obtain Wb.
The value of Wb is 0.16 mag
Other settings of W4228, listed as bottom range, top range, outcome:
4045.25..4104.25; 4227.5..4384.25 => 1.09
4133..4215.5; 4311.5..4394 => 1.14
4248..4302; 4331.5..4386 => 1.29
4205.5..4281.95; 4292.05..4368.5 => 1.13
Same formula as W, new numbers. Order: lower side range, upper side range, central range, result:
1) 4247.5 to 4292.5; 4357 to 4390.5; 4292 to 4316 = 4.77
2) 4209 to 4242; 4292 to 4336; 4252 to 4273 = 0.62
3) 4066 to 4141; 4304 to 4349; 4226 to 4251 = 3.01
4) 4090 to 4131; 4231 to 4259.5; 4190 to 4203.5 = 0.83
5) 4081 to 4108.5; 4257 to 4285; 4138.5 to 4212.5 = 0.30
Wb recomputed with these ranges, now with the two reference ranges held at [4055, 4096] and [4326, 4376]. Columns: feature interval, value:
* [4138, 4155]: 0.06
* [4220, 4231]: 0.39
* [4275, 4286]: 0.13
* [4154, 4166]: -0.03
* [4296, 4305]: 0.47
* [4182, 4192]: 0.11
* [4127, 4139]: 0.04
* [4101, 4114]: -0.02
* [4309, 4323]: 0.07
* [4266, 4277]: 0.35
